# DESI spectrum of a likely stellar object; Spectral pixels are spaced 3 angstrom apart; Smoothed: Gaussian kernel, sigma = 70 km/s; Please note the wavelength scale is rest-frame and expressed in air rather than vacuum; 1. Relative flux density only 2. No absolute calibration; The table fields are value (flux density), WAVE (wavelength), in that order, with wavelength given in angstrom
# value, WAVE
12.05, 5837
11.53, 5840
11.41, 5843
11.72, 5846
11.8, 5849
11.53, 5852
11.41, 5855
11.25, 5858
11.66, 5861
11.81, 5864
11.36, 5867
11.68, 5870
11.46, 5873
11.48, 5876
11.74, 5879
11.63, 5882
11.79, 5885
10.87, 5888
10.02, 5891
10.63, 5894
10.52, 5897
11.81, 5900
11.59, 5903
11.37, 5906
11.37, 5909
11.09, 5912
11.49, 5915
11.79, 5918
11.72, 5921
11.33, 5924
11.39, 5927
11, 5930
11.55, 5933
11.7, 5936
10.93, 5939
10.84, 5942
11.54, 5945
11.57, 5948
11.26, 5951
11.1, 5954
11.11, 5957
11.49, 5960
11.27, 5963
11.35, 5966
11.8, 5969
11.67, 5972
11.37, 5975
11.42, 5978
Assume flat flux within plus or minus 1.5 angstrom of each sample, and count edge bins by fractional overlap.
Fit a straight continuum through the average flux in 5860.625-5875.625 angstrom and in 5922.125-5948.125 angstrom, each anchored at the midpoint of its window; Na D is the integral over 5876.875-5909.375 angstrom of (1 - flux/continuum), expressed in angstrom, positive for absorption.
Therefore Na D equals 0.8 angstrom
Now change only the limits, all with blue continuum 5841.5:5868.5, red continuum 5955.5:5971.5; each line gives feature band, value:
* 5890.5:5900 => 0.7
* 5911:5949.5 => 0.3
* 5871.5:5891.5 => 0.3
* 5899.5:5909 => 0.0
